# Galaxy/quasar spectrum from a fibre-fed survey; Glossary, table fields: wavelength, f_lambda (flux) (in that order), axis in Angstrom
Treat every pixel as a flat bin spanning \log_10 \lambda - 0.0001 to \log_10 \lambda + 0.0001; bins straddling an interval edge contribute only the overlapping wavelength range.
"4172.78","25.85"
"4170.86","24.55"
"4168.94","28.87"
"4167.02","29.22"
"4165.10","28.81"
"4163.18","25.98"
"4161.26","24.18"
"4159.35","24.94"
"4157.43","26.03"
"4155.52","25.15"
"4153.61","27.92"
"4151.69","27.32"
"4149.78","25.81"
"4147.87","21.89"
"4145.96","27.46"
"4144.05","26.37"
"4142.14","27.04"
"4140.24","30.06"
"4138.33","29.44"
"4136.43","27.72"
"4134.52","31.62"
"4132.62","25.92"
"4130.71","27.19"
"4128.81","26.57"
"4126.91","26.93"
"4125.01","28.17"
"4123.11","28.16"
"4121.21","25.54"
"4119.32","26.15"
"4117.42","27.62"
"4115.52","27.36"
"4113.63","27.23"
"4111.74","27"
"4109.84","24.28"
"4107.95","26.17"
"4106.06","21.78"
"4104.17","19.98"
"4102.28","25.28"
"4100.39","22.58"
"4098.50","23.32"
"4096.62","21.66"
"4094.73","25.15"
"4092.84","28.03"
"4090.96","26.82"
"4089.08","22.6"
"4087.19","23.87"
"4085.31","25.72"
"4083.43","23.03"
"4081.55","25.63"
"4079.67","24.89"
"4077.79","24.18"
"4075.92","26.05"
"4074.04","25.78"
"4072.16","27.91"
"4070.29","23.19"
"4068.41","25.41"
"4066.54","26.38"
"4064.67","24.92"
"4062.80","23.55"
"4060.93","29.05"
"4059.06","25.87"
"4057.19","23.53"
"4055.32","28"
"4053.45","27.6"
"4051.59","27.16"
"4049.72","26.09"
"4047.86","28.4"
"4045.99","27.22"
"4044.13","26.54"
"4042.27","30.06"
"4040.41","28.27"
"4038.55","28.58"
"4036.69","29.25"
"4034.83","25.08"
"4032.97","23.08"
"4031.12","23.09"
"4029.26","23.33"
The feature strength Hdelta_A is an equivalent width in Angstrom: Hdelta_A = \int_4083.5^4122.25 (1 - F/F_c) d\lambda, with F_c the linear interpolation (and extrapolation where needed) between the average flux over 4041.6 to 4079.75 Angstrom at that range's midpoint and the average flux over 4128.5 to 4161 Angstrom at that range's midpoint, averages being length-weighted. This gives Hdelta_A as 2.51 Angstrom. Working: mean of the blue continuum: 26.3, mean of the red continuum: 26.9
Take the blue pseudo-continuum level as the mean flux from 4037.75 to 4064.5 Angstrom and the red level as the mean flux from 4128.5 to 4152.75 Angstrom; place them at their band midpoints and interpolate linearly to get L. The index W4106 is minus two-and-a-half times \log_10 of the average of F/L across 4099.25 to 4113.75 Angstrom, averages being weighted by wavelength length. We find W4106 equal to 0.13 mag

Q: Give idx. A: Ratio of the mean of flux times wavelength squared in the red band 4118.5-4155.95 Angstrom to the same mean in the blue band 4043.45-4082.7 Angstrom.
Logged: 1.08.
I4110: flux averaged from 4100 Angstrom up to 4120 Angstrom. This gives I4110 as 25.1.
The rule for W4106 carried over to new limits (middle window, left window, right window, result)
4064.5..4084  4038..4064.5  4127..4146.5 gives 0.083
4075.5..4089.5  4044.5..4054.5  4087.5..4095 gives 0.060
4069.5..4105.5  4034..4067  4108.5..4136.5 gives 0.109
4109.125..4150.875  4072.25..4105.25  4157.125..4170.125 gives -0.054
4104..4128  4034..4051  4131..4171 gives 0.047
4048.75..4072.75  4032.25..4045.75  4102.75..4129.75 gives 0.037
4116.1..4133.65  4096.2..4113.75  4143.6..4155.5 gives -0.089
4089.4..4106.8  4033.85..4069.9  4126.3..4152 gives 0.138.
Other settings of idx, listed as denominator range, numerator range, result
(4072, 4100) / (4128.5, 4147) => 1.15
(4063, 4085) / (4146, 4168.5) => 1.08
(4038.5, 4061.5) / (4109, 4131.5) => 1.02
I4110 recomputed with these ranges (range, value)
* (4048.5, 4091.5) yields 25.5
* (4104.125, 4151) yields 26.7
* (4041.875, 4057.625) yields 27.2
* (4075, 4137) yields 25.6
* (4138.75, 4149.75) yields 26.6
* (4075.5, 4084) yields 24.8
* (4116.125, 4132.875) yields 27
